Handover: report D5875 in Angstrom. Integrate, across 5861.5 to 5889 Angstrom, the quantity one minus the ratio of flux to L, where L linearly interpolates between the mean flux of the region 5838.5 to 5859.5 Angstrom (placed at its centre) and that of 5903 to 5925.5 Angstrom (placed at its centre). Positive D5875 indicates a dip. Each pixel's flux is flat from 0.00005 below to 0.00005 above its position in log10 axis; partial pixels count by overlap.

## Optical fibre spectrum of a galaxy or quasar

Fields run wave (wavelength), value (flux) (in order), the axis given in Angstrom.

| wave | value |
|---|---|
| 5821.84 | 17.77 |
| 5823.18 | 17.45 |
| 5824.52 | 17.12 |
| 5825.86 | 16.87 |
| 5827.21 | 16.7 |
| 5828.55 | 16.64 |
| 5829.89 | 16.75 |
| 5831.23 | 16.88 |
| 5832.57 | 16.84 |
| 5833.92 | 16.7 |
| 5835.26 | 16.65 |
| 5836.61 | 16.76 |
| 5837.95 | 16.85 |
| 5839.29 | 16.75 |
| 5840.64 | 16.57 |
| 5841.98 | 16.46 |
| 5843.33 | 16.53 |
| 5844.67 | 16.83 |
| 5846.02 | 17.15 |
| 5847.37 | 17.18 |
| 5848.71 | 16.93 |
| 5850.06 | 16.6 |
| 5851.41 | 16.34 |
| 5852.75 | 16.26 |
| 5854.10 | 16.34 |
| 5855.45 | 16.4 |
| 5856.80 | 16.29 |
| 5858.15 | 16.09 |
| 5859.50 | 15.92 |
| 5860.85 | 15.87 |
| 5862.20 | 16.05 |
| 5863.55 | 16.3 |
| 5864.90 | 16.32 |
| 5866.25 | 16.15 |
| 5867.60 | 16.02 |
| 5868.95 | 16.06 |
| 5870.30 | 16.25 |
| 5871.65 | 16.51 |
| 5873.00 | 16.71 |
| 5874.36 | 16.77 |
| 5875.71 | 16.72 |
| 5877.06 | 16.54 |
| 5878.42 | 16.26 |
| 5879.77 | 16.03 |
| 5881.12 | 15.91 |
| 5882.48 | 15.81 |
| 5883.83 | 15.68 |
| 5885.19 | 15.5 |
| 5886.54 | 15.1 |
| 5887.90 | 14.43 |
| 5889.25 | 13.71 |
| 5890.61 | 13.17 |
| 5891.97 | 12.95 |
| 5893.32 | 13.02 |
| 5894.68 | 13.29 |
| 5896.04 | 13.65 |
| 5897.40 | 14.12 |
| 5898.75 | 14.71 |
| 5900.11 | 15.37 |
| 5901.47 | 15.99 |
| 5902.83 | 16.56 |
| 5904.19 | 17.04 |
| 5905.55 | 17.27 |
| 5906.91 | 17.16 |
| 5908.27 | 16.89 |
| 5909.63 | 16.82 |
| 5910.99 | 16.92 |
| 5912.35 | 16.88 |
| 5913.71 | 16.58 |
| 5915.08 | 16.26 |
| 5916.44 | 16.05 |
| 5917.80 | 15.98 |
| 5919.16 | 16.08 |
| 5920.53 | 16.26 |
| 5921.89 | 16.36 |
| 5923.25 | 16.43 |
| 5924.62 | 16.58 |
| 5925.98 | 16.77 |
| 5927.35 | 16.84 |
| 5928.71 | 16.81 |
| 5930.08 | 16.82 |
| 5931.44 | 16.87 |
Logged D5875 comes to 0.9 Angstrom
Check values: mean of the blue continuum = 16.6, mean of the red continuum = 16.6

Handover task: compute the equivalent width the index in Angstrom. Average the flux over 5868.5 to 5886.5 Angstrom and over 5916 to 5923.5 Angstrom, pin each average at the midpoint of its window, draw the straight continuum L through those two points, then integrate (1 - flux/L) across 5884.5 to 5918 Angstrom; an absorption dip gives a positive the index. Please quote 1.6 Angstrom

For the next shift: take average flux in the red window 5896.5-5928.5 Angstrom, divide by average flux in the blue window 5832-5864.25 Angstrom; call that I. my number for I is 0.99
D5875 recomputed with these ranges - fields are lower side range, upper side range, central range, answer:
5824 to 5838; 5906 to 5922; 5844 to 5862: 0.3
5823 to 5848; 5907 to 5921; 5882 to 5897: 2.2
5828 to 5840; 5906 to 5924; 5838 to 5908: 3.2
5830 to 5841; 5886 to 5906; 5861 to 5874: -0.5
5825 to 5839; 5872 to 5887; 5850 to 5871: 0.2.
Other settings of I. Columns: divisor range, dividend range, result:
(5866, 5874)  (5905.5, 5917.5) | 1.02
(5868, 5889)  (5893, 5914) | 0.99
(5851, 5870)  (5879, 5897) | 0.90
